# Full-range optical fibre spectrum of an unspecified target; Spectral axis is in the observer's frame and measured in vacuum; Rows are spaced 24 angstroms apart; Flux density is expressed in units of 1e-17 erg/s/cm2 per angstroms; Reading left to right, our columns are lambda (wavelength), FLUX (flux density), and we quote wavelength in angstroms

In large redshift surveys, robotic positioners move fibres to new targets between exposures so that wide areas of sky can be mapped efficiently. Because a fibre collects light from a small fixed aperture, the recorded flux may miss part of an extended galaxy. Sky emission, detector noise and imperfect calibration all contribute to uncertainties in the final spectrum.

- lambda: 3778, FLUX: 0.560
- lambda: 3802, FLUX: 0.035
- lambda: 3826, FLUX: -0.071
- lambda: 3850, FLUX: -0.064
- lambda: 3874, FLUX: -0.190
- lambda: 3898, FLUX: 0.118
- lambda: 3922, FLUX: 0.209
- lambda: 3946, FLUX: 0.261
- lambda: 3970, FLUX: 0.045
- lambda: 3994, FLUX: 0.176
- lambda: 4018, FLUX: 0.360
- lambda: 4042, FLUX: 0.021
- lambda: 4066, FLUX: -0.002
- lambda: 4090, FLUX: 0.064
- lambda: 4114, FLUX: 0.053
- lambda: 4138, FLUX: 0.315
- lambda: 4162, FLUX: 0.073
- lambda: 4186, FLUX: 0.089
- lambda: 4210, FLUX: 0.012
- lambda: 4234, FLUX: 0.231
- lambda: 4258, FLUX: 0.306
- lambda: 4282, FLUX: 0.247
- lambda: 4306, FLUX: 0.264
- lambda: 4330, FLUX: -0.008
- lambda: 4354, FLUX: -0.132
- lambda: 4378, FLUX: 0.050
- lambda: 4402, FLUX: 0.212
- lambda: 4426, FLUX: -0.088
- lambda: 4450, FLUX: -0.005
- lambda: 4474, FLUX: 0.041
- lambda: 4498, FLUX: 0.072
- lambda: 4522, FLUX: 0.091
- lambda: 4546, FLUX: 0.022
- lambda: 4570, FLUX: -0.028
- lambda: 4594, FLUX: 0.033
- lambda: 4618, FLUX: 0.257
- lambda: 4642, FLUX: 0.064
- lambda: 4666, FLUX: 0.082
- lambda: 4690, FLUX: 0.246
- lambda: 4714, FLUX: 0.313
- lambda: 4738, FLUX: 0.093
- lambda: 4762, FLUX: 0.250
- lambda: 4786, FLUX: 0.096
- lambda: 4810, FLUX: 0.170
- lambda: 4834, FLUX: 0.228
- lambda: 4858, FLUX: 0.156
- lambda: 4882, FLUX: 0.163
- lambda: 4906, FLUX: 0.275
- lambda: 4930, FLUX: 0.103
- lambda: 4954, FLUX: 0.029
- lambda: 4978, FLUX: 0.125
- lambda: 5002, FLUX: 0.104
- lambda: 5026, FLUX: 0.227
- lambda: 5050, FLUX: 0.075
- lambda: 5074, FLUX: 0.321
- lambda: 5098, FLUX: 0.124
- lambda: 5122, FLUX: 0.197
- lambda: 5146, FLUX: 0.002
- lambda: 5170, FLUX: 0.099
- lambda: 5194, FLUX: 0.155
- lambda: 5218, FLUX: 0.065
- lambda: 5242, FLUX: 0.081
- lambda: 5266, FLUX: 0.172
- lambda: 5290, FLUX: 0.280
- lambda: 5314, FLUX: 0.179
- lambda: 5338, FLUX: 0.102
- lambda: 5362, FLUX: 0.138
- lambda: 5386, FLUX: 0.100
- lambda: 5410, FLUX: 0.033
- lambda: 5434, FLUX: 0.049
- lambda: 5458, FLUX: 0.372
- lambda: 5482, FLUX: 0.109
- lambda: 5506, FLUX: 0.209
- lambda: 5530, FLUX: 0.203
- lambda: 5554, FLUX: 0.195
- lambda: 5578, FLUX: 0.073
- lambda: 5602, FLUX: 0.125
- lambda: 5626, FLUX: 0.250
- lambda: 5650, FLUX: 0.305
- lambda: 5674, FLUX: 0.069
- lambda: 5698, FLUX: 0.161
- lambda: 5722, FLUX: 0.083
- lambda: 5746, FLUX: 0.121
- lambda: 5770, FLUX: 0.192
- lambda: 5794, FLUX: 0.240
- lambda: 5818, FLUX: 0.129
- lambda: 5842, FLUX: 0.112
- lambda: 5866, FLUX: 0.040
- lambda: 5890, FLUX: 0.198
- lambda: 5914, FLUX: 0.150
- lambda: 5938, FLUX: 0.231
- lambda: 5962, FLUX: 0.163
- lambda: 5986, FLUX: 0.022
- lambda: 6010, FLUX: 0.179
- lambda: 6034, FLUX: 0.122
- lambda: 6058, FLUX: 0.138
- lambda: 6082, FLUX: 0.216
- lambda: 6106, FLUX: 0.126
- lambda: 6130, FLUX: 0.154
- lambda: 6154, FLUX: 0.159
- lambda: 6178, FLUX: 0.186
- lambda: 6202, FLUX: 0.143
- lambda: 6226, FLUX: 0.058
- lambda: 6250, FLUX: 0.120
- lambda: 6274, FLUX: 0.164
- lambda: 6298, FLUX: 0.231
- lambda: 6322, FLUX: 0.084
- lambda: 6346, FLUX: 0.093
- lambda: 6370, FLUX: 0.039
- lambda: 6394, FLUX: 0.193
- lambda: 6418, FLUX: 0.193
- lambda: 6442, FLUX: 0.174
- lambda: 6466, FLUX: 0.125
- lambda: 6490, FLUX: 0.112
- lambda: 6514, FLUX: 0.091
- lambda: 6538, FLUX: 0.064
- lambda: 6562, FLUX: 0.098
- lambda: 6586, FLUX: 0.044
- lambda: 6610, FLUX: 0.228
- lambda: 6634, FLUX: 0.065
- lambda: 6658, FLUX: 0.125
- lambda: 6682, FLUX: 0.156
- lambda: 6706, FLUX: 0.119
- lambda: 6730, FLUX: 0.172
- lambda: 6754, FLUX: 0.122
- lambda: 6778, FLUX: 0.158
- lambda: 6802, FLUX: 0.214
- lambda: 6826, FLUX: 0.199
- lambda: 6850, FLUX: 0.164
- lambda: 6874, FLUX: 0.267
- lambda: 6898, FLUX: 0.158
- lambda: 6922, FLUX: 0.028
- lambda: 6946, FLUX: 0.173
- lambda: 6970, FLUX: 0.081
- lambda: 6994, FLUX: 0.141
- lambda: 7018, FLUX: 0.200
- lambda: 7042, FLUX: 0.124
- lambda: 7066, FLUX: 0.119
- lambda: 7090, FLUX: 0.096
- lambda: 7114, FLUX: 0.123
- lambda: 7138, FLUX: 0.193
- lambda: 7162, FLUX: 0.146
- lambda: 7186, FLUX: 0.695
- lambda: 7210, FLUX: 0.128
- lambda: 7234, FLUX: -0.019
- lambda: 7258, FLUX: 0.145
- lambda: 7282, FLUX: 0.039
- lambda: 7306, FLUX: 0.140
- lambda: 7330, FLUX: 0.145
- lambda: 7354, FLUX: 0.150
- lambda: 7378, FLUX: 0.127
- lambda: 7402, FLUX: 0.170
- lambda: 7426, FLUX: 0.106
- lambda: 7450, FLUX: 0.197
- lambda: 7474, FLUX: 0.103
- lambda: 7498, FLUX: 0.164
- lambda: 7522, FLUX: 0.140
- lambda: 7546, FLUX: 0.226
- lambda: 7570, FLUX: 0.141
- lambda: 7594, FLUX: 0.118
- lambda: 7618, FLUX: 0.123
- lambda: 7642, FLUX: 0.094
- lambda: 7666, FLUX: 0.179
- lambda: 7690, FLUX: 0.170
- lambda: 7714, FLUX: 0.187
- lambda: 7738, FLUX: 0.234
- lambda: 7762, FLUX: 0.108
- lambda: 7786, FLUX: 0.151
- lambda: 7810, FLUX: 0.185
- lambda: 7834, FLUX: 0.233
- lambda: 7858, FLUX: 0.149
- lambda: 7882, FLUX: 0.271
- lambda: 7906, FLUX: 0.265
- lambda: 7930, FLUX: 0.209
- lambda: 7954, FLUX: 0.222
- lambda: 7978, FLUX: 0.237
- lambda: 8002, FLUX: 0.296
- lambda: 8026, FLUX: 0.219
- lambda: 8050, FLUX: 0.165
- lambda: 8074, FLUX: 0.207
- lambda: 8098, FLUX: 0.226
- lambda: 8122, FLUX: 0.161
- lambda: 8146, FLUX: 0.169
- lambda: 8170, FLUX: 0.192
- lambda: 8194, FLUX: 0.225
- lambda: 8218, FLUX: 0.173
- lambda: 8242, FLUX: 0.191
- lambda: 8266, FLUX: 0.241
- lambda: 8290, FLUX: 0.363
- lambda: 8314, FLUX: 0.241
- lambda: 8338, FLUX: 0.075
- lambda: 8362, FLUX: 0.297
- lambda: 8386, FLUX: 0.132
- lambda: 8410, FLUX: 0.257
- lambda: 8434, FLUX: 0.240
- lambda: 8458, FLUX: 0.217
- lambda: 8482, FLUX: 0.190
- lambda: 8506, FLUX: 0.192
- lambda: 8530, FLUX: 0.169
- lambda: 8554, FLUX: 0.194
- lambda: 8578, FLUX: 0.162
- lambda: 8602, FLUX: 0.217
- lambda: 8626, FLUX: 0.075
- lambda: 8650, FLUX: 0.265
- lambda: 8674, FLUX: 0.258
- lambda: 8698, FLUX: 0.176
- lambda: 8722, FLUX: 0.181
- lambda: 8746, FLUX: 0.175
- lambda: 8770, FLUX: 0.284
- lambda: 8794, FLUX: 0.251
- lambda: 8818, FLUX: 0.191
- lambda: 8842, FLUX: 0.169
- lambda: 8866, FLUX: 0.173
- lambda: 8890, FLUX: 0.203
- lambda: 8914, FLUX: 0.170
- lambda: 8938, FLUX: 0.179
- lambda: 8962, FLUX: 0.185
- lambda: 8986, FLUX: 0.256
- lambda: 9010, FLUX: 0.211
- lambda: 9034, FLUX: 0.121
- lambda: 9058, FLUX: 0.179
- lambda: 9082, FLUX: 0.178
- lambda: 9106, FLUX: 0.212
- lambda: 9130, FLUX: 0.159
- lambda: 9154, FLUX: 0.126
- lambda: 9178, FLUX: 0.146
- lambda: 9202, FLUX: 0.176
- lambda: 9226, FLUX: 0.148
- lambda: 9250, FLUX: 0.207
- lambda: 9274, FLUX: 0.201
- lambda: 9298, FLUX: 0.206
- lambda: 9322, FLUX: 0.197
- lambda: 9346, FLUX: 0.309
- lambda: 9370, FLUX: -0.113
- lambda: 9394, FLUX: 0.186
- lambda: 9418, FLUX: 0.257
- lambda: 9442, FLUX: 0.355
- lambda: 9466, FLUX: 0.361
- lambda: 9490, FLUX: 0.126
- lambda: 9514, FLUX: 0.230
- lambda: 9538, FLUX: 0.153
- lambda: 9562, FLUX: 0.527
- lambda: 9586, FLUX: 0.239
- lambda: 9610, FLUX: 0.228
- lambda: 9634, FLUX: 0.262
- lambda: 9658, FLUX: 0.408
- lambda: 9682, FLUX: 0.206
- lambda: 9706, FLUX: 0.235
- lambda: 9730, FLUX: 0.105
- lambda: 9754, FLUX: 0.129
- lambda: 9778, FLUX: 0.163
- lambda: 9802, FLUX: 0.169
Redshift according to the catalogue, 0.927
